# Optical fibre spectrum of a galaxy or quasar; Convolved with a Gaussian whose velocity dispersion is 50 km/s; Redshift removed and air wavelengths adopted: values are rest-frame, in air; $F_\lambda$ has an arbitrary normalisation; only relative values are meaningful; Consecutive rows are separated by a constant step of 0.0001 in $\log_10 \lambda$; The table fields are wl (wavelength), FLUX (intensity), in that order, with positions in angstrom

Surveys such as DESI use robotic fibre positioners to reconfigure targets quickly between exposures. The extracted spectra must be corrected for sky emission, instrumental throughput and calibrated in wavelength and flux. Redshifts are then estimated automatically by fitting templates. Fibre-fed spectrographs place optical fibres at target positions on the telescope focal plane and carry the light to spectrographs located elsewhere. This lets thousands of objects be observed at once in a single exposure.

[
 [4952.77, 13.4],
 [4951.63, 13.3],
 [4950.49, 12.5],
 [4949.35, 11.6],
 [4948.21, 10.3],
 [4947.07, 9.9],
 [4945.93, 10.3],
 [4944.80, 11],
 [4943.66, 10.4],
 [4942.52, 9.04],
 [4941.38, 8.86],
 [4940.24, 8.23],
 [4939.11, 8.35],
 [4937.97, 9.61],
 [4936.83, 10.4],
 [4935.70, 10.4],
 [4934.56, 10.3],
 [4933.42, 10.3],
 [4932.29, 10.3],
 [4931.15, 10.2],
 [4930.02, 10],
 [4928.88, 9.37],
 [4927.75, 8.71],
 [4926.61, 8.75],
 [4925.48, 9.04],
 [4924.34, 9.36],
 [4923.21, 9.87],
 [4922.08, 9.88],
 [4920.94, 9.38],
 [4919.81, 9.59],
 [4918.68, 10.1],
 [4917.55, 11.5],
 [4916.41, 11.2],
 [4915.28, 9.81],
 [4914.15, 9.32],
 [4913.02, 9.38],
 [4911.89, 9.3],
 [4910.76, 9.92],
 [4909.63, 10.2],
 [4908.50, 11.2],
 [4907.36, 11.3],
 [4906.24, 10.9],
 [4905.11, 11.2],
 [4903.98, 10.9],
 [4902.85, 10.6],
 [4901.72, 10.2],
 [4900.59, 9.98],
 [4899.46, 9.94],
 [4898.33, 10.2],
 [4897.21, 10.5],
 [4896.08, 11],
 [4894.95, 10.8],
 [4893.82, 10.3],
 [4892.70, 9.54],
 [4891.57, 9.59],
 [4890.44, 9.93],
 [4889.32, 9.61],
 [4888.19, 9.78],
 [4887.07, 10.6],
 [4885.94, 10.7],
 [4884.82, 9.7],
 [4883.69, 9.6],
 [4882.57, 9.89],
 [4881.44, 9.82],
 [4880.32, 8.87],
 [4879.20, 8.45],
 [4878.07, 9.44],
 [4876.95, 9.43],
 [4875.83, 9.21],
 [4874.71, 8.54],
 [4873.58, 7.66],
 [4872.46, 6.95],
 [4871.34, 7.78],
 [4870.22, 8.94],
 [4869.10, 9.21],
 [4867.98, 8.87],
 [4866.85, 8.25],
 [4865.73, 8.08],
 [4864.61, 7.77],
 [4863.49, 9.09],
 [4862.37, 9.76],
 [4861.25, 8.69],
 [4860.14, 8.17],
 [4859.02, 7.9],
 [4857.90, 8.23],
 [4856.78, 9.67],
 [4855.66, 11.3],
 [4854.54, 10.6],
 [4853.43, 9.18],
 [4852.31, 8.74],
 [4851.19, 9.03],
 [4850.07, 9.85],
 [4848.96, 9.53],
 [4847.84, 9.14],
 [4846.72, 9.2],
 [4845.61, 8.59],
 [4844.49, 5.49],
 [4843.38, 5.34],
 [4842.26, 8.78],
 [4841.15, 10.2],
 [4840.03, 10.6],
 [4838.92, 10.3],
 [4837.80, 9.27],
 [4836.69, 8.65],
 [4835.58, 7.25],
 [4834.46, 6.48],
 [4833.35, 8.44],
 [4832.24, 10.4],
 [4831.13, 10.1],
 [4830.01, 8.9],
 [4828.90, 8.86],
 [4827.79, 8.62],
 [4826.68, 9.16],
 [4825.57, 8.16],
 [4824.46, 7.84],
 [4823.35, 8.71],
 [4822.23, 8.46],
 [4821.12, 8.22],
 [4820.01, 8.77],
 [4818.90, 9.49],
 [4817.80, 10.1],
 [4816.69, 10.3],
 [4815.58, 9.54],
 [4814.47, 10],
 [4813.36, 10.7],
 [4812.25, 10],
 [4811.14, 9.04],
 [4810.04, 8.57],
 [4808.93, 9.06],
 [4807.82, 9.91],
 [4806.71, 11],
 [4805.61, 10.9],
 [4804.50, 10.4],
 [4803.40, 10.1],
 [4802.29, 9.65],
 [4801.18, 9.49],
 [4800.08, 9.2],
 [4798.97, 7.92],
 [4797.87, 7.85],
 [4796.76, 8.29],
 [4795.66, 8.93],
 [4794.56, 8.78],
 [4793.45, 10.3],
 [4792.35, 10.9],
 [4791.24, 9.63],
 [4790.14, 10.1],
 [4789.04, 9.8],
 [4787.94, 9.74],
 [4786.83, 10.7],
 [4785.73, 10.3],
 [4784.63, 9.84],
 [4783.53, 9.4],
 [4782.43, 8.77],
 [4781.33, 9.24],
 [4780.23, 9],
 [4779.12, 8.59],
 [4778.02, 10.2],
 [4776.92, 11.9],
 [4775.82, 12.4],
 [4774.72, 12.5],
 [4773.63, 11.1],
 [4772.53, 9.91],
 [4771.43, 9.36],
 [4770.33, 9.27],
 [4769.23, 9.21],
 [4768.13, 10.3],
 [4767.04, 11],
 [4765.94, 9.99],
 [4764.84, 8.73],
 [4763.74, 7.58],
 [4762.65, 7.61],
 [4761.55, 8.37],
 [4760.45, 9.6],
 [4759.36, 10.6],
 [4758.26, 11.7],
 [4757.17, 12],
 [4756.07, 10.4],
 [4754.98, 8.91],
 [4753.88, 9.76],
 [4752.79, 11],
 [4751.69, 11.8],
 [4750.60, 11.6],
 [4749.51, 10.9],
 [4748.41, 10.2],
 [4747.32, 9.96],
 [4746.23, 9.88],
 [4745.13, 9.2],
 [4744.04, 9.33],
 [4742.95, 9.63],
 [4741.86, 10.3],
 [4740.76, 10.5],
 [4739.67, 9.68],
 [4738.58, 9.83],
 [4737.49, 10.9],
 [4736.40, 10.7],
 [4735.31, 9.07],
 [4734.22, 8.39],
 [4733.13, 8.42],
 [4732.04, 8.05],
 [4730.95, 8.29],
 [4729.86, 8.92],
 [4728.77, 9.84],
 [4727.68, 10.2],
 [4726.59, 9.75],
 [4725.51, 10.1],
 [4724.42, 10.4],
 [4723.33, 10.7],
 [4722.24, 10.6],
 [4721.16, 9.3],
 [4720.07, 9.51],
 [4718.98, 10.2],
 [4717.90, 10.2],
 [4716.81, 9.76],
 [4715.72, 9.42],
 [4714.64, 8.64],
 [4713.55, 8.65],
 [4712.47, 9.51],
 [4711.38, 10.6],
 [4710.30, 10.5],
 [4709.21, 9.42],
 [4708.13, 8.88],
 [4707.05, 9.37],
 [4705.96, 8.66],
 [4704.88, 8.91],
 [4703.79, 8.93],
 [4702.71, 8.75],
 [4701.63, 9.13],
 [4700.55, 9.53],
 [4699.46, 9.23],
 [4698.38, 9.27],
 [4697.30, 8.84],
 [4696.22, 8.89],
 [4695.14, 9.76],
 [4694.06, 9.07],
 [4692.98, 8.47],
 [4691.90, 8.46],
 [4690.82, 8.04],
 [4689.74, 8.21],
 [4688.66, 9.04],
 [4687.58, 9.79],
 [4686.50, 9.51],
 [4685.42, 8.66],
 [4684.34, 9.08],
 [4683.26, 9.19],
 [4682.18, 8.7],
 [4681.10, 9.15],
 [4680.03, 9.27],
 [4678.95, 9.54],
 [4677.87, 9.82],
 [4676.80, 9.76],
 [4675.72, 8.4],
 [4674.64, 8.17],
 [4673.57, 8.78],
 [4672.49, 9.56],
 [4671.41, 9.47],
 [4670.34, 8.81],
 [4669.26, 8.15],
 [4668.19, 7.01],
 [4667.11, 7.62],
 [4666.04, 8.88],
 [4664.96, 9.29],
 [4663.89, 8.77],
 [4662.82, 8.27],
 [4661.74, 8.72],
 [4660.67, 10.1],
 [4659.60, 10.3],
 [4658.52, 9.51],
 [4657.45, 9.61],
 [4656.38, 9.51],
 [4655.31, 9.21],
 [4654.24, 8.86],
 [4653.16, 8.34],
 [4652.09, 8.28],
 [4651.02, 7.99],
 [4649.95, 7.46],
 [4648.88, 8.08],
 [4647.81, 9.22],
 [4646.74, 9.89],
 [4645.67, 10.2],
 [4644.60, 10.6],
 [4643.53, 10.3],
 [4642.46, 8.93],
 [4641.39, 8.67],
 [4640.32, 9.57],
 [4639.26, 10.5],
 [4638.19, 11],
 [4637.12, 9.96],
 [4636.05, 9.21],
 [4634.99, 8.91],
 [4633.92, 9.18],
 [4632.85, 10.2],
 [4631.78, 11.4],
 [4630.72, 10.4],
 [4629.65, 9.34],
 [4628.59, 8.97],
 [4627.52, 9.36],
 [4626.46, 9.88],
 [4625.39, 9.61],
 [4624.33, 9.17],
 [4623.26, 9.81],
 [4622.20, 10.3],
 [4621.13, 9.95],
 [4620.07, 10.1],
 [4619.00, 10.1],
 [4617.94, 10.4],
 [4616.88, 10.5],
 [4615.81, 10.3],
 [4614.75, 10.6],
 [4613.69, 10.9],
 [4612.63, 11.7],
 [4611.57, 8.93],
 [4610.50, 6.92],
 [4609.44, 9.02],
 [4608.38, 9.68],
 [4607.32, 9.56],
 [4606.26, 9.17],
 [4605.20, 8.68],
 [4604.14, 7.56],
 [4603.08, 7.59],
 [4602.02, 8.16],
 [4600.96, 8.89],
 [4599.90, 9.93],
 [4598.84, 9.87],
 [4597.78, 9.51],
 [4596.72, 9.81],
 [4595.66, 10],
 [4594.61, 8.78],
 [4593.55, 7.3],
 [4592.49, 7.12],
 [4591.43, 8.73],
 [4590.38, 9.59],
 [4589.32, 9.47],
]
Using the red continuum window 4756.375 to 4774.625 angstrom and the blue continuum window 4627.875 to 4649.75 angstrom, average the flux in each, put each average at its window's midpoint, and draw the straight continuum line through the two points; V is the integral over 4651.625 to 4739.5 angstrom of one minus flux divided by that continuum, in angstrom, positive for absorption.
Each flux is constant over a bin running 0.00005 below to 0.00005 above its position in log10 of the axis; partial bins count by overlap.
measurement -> 5.0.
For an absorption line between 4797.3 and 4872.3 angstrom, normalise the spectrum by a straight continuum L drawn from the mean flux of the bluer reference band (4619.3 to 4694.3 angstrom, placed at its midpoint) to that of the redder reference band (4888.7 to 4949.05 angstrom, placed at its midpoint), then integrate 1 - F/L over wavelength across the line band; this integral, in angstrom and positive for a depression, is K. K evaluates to 5.6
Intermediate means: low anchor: 9.22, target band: 9.03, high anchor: 10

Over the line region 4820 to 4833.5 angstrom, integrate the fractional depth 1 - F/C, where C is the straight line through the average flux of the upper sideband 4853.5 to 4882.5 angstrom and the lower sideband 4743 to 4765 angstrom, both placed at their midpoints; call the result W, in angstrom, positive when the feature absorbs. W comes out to 0.6 angstrom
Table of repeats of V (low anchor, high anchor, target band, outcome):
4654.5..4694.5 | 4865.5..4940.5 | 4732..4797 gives -4.6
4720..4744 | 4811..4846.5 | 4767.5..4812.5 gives -2.8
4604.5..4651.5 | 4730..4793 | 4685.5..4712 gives 1.8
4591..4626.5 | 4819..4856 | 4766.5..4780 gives -2.2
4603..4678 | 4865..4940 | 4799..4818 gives -0.5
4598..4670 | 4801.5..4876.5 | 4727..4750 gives -1.1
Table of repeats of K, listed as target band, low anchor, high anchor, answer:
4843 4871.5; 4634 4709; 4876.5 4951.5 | 3.10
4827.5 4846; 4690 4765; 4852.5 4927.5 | 1.92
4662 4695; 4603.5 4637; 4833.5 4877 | 2.05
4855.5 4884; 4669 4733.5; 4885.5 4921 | 3.71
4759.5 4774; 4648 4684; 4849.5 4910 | -0.33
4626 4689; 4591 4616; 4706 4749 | 0.75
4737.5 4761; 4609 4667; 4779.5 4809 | -1.86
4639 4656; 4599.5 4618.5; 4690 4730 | 0.49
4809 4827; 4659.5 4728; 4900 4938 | 0.93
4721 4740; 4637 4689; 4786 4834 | -0.75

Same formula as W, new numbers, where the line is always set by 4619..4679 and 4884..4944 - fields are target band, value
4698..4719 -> 0.2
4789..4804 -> 0.5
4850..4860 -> 0.5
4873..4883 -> 0.9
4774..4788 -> -0.8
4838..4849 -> 1.2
